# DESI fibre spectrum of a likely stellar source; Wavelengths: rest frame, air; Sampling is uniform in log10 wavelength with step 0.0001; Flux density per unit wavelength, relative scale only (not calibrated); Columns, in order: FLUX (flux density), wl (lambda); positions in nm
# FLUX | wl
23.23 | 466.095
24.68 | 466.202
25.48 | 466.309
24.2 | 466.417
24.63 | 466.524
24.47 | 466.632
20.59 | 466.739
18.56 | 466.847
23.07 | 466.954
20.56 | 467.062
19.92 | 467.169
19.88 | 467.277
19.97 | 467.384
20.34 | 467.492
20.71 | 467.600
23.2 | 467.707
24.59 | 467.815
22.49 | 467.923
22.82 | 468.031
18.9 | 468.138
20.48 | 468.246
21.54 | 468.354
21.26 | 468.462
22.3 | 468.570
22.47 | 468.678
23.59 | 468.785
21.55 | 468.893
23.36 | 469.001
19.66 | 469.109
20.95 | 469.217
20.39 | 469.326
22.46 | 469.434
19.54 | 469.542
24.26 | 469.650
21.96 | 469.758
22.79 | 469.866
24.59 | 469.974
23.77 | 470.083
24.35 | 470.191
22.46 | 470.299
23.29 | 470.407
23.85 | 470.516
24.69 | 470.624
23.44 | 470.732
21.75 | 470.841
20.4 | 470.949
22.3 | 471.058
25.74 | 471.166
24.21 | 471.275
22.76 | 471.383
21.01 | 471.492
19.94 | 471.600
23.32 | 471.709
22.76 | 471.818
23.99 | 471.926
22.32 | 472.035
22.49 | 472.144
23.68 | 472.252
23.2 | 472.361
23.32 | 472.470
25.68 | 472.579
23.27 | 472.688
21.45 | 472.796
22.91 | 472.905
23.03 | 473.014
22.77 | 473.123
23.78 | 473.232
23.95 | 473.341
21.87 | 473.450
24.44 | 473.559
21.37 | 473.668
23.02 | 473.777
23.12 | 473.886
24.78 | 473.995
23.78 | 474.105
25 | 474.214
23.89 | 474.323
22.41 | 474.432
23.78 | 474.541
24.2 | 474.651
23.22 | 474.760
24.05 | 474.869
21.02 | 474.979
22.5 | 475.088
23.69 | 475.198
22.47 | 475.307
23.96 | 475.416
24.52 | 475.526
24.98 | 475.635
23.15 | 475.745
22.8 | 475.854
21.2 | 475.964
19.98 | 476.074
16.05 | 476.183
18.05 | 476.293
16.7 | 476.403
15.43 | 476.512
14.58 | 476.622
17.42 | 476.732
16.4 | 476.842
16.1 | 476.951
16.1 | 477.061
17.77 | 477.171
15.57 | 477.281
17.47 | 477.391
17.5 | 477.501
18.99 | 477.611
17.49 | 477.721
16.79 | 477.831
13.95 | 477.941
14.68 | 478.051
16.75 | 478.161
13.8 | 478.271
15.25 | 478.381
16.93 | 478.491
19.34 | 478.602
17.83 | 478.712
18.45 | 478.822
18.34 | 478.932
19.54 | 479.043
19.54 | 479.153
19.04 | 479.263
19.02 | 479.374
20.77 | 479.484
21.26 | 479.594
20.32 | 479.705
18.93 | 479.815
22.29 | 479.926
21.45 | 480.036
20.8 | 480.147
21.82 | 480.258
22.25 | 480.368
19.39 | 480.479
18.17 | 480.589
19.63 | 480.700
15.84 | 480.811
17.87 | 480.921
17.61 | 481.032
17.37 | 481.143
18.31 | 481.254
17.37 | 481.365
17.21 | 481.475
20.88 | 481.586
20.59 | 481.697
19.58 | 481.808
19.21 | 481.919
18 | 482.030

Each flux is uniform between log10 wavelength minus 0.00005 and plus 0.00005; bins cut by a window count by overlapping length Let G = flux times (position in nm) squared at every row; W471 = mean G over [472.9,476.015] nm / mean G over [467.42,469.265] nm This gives 1.1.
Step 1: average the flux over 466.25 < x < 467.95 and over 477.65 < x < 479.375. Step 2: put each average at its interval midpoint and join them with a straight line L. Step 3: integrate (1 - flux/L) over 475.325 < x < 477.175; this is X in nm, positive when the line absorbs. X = -0.101 nm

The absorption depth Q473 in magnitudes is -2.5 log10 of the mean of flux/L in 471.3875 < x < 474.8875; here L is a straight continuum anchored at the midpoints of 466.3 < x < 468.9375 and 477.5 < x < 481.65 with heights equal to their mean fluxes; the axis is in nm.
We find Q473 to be -0.14 mag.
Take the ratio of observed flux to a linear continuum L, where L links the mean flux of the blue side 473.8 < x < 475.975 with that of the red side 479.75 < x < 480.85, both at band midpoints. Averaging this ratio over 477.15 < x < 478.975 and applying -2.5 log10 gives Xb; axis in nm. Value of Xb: 0.26 mag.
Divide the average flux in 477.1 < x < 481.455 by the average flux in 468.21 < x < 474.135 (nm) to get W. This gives 0.81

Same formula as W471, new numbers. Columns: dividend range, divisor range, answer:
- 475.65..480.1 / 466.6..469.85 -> 0.88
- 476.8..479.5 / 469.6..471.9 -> 0.77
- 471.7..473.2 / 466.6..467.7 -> 1.14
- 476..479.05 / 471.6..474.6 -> 0.74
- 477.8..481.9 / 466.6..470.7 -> 0.89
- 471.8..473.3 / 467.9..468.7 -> 1.10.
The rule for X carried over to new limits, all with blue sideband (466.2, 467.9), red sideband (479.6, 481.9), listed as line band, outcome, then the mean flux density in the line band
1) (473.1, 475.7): -0.35 nm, 23.4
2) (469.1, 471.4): -0.14 nm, 22.8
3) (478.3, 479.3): 0.08 nm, 18.1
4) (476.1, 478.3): 0.40 nm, 16.5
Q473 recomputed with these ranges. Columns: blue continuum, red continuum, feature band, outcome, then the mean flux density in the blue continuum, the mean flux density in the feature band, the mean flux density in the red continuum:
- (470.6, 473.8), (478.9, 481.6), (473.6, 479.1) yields 0.08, 22.9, 19.7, 19.4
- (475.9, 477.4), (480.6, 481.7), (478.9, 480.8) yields -0.13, 17.1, 20.1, 18.2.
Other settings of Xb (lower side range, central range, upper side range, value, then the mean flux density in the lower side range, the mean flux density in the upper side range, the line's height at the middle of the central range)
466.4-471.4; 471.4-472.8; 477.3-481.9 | -0.09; 22.2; 18.5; 21.1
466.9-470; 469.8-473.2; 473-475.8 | -0.02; 21.7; 23.4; 22.6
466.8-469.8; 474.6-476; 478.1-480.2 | -0.17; 21.5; 18.9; 19.8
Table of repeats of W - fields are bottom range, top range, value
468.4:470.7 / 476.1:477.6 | 0.74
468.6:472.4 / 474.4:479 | 0.84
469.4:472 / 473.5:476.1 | 1.02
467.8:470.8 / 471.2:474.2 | 1.03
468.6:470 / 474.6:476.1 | 1.04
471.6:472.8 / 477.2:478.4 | 0.70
